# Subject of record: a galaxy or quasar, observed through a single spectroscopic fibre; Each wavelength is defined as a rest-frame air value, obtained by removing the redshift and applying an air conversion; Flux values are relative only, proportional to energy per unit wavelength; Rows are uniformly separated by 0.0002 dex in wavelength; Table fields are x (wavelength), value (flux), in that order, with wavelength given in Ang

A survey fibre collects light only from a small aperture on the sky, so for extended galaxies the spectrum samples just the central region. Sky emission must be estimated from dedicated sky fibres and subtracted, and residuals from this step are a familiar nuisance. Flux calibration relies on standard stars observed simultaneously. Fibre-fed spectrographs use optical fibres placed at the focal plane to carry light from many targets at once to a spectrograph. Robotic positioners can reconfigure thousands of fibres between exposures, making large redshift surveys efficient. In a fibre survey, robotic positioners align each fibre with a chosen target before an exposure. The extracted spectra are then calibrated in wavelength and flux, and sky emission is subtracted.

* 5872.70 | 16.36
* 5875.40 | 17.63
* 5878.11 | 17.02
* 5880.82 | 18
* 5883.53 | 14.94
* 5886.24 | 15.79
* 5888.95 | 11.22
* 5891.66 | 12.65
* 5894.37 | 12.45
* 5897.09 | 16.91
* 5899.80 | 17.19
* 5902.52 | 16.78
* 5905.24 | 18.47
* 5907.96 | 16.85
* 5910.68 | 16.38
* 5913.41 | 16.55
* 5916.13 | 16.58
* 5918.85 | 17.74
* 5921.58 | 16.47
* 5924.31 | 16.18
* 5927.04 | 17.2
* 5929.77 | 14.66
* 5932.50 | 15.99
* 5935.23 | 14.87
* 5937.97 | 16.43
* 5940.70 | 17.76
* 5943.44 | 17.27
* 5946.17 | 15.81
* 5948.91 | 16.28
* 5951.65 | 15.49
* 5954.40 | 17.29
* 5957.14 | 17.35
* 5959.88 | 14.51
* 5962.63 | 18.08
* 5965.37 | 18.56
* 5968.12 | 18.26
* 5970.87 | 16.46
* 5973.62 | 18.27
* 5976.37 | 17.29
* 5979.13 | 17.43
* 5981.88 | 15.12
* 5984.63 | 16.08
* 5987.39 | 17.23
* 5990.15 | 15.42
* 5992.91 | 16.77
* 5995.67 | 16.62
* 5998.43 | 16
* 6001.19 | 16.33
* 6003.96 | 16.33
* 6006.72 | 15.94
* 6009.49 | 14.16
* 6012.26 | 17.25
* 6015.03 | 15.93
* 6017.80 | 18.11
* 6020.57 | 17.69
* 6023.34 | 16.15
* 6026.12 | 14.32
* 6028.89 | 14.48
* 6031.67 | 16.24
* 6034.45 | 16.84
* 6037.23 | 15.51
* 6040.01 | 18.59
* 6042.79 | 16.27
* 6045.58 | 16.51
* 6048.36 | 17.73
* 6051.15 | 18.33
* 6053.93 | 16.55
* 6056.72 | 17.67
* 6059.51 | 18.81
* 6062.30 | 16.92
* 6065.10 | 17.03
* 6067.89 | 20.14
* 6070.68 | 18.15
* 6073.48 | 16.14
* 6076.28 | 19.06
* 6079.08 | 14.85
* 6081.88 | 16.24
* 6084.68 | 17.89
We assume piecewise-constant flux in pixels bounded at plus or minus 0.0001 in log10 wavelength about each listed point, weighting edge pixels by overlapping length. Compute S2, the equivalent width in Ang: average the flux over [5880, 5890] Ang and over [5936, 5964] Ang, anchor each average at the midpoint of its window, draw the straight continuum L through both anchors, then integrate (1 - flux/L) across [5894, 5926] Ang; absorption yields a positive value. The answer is -2.3 Ang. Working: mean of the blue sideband 14.9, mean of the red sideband 16.6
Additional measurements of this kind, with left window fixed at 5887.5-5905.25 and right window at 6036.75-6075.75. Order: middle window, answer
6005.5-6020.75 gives 0.4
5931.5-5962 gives -1.2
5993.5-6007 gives 0.2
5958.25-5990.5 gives -1.6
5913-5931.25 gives -1.4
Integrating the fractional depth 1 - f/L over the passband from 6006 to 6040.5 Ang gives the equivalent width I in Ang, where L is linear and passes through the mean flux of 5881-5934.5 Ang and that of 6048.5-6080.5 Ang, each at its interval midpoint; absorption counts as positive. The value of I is 1.9 Ang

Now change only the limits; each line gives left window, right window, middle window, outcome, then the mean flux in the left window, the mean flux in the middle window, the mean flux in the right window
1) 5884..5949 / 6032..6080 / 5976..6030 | 2.0 Ang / 16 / 16.2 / 17.4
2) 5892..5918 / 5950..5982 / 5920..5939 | 0.7 Ang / 16.3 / 16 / 17.1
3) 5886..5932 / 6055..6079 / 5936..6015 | 0.4 Ang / 15.9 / 16.6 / 17.8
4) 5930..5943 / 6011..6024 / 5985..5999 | 0.3 Ang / 16.2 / 16.4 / 17.1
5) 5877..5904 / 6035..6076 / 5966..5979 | -1.0 Ang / 15.3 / 17.6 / 17.5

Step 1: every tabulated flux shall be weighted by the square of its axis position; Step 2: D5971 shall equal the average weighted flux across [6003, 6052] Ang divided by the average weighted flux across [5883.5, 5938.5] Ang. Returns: 1.1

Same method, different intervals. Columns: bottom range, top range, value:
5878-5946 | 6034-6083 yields 1.13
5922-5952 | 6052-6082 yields 1.13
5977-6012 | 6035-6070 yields 1.10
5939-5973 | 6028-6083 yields 1.04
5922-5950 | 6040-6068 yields 1.12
